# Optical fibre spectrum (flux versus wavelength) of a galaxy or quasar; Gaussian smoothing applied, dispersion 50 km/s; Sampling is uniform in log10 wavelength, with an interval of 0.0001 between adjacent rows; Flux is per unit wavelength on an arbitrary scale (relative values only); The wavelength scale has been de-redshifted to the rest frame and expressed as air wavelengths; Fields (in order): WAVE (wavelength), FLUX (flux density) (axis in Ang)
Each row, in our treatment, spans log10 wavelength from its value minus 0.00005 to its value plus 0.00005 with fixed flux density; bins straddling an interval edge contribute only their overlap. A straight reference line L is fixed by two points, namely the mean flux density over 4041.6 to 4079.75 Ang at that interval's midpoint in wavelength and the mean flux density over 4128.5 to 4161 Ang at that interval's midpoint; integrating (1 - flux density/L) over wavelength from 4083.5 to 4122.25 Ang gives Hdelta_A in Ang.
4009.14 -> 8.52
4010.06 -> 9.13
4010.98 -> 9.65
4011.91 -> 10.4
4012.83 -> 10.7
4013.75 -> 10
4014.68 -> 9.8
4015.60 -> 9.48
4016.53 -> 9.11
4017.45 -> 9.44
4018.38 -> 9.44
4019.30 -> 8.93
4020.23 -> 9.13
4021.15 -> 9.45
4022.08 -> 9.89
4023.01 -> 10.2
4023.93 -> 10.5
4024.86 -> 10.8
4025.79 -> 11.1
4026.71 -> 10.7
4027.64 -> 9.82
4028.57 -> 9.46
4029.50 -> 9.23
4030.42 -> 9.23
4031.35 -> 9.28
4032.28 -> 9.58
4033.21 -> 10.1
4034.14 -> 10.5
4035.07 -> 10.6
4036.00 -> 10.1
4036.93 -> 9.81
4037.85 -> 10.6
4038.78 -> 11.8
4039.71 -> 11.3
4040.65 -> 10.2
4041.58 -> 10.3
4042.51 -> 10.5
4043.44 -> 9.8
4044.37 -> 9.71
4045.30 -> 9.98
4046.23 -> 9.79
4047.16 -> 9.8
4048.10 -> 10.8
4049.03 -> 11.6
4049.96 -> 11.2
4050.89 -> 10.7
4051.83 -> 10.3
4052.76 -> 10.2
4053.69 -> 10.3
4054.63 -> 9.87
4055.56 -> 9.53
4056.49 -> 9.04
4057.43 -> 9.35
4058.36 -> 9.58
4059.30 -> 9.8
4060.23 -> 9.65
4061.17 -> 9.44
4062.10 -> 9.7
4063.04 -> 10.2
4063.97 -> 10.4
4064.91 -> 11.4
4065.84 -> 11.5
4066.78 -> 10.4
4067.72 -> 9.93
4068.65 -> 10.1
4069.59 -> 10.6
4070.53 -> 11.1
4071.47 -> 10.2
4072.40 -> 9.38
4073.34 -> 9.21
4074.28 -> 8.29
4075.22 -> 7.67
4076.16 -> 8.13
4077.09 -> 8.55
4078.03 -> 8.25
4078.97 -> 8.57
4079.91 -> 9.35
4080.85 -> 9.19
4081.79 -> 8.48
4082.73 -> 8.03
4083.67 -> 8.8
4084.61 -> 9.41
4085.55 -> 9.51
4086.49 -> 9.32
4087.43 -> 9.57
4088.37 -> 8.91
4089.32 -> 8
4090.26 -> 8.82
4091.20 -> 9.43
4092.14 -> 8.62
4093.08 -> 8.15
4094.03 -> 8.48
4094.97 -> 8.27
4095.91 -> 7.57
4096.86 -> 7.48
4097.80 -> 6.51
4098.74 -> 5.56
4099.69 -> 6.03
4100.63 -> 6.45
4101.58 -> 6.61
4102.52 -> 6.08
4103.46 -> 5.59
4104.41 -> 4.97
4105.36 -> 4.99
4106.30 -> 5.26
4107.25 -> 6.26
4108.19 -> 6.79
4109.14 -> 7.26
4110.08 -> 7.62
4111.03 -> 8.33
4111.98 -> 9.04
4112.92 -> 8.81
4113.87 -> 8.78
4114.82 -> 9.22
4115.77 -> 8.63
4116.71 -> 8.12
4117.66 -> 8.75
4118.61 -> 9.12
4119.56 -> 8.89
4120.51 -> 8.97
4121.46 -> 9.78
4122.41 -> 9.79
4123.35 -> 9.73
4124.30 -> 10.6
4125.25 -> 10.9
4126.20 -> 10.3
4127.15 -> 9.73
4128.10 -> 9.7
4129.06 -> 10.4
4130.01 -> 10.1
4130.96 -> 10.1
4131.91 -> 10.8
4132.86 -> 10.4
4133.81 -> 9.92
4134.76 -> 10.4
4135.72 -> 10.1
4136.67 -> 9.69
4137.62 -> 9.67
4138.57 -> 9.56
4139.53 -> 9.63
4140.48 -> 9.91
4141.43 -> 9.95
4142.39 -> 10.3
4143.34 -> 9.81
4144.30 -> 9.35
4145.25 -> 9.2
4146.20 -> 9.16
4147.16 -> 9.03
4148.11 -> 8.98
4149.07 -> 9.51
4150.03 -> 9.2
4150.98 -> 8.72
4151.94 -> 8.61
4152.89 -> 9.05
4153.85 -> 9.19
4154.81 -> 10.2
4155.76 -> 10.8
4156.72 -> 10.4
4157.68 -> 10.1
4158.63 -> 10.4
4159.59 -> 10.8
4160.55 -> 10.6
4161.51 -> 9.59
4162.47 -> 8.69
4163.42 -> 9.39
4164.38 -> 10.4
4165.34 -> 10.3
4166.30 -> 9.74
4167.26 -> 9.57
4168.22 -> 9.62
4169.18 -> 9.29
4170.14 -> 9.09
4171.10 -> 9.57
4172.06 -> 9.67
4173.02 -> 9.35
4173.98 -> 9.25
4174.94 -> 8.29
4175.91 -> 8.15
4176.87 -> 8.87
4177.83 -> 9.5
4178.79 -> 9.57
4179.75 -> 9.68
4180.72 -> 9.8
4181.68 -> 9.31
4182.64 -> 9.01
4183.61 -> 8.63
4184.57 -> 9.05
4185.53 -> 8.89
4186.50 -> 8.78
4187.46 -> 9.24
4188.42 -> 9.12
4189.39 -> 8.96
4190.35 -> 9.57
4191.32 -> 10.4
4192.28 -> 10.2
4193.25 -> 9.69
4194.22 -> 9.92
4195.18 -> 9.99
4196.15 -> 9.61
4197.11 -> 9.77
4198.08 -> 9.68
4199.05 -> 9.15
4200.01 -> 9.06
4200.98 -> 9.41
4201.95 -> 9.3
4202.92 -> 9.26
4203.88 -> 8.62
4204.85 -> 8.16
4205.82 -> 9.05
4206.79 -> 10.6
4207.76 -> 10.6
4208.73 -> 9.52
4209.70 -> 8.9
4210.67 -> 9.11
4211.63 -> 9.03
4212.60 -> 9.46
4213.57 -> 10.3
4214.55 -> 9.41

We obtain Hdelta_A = 7.7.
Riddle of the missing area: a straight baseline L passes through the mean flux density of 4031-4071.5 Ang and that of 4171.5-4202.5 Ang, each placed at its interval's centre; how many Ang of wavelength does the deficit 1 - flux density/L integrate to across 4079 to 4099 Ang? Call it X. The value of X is 3.0 Ang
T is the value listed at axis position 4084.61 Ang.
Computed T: 9.41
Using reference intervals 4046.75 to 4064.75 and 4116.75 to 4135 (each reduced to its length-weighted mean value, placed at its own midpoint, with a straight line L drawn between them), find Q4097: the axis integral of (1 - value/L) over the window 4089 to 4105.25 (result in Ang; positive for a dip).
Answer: 4.6 Ang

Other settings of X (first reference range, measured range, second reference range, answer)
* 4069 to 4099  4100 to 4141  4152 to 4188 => 1.4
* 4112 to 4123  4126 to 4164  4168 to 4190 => -3.0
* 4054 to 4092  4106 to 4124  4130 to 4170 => 2.2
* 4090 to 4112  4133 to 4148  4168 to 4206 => -3.1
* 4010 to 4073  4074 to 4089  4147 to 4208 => 1.7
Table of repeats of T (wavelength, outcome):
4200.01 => 9.06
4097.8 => 6.51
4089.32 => 8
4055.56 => 9.53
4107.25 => 6.26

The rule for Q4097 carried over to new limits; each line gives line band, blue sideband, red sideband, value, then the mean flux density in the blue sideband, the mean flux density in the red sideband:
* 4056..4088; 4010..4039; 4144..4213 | 1.02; 9.93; 9.44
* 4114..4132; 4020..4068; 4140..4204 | 0.22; 10.2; 9.49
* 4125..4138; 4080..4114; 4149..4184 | -2.35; 7.7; 9.51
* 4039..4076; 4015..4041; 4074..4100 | -3.66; 9.99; 8.33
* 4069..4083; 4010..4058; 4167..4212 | 1.19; 10.1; 9.34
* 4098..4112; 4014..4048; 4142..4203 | 4.82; 9.99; 9.48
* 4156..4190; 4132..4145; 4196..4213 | 0.58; 9.91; 9.35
